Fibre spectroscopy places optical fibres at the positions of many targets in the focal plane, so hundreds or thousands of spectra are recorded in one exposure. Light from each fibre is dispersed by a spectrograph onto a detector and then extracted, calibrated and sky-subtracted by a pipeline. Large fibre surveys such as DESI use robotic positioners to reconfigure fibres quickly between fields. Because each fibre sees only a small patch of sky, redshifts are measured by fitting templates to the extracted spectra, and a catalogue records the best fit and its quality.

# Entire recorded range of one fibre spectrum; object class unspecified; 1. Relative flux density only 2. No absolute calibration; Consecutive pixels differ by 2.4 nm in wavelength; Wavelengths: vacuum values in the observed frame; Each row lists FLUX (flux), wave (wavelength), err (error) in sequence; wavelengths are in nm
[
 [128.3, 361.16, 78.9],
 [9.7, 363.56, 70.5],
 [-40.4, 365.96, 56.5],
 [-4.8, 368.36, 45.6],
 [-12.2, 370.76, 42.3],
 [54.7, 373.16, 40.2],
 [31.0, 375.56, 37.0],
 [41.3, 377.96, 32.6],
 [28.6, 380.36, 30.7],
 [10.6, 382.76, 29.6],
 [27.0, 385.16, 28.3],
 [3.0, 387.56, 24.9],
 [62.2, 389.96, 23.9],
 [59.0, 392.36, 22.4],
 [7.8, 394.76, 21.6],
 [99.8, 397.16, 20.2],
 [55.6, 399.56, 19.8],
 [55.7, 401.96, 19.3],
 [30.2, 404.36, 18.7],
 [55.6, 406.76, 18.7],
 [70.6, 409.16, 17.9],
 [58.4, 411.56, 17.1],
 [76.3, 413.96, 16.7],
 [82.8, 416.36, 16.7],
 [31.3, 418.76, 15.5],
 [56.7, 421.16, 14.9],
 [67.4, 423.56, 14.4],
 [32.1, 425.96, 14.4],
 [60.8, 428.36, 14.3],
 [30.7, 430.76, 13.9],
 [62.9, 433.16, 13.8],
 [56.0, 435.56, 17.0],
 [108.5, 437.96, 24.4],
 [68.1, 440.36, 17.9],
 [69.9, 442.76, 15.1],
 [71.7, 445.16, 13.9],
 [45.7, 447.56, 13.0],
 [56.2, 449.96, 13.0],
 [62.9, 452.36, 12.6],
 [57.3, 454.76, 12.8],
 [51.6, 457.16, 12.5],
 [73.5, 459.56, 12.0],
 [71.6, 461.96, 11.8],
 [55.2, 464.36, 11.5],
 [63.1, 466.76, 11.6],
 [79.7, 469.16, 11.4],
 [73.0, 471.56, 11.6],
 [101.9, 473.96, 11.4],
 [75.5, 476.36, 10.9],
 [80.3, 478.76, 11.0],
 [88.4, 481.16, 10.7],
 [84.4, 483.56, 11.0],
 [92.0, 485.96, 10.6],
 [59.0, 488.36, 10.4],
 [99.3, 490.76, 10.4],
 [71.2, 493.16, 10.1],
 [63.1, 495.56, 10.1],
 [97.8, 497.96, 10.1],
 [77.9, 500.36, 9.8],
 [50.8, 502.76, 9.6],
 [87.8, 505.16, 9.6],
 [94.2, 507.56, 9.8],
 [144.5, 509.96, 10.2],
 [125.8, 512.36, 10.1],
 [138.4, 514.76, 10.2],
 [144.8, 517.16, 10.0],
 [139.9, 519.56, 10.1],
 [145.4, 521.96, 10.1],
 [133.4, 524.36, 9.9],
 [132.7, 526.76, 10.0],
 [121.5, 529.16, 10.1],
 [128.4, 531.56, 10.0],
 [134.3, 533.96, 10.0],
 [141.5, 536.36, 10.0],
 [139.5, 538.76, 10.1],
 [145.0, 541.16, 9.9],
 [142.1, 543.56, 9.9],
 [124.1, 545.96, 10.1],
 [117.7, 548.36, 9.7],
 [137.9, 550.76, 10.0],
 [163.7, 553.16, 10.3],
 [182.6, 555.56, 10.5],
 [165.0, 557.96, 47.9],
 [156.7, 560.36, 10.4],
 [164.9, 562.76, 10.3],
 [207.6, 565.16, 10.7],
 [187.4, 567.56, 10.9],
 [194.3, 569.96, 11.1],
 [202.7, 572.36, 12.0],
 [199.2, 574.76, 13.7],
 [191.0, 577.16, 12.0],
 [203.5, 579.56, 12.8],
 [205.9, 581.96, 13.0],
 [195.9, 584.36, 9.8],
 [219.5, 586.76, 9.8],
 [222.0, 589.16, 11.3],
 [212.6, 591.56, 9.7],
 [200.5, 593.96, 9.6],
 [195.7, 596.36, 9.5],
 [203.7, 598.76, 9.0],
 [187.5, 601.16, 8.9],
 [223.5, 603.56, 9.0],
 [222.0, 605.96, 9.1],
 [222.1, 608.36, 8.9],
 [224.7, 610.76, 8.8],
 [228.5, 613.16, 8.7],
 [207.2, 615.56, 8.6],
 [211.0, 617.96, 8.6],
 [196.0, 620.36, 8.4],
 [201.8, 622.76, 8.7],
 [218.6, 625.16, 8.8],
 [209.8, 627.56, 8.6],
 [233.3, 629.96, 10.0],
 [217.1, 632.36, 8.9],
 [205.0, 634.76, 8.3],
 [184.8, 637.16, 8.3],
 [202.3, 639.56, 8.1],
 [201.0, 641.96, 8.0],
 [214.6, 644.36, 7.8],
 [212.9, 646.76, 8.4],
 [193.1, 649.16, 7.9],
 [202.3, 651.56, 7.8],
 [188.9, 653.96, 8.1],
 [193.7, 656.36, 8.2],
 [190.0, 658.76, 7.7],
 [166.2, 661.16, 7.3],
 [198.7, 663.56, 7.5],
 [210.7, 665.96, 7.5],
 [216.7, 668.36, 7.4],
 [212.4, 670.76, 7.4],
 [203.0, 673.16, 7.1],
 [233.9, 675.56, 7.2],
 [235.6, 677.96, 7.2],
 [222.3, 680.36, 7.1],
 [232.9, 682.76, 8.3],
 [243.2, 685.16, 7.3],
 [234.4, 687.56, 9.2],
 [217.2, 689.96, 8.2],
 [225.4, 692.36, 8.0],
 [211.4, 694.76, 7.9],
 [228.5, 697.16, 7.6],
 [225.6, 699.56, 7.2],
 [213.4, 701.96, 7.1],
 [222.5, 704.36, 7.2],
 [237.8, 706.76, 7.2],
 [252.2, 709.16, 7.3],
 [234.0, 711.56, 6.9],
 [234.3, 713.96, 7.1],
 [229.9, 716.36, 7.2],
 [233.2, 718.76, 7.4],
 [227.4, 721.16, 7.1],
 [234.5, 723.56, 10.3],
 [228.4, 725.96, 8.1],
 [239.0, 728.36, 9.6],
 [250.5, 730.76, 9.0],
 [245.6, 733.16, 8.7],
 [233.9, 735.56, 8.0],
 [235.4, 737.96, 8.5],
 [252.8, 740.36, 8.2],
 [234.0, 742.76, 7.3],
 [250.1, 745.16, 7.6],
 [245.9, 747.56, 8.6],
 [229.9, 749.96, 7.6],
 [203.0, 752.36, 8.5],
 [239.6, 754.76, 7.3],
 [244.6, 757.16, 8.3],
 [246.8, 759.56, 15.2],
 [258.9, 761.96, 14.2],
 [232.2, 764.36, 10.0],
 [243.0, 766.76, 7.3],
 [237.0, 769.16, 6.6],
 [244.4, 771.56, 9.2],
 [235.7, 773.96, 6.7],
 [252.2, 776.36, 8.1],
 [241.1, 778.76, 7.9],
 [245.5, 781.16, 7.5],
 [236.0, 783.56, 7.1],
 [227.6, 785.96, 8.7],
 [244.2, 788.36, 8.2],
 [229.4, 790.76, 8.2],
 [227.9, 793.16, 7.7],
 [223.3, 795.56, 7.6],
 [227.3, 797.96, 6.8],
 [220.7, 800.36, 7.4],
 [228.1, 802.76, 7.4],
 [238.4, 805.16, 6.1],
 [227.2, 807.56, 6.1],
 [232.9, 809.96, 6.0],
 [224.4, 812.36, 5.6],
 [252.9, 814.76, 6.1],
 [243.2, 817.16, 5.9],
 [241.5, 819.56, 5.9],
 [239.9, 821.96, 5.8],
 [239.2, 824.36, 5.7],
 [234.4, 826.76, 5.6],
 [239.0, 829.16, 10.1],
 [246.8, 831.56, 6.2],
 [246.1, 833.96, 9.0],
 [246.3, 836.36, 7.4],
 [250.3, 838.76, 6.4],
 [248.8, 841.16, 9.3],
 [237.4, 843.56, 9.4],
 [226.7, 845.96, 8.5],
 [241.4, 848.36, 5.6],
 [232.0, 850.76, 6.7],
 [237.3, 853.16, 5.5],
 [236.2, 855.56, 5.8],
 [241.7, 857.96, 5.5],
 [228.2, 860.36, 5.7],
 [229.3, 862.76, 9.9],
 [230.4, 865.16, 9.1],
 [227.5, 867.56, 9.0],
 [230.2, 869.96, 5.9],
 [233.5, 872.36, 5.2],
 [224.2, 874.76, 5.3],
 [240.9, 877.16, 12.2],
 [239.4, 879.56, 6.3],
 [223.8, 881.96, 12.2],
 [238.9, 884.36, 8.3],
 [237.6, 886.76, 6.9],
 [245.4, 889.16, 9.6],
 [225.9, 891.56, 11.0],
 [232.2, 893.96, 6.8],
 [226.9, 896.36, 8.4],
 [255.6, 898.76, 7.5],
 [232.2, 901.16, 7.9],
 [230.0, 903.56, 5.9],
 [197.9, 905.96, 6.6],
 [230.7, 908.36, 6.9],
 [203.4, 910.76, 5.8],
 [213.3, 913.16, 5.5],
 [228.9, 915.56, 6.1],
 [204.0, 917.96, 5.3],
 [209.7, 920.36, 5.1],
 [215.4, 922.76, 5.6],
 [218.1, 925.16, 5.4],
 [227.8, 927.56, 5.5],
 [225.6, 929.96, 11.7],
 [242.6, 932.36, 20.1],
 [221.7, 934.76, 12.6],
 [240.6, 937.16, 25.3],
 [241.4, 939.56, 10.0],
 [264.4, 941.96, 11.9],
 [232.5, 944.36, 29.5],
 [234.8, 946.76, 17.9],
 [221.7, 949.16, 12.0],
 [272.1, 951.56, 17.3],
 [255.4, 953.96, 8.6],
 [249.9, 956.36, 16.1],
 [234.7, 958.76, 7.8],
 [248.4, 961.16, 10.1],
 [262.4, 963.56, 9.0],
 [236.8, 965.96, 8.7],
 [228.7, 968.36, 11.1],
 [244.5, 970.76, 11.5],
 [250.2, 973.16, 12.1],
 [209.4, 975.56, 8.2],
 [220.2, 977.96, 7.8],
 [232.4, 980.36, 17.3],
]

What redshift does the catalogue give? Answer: 0.276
